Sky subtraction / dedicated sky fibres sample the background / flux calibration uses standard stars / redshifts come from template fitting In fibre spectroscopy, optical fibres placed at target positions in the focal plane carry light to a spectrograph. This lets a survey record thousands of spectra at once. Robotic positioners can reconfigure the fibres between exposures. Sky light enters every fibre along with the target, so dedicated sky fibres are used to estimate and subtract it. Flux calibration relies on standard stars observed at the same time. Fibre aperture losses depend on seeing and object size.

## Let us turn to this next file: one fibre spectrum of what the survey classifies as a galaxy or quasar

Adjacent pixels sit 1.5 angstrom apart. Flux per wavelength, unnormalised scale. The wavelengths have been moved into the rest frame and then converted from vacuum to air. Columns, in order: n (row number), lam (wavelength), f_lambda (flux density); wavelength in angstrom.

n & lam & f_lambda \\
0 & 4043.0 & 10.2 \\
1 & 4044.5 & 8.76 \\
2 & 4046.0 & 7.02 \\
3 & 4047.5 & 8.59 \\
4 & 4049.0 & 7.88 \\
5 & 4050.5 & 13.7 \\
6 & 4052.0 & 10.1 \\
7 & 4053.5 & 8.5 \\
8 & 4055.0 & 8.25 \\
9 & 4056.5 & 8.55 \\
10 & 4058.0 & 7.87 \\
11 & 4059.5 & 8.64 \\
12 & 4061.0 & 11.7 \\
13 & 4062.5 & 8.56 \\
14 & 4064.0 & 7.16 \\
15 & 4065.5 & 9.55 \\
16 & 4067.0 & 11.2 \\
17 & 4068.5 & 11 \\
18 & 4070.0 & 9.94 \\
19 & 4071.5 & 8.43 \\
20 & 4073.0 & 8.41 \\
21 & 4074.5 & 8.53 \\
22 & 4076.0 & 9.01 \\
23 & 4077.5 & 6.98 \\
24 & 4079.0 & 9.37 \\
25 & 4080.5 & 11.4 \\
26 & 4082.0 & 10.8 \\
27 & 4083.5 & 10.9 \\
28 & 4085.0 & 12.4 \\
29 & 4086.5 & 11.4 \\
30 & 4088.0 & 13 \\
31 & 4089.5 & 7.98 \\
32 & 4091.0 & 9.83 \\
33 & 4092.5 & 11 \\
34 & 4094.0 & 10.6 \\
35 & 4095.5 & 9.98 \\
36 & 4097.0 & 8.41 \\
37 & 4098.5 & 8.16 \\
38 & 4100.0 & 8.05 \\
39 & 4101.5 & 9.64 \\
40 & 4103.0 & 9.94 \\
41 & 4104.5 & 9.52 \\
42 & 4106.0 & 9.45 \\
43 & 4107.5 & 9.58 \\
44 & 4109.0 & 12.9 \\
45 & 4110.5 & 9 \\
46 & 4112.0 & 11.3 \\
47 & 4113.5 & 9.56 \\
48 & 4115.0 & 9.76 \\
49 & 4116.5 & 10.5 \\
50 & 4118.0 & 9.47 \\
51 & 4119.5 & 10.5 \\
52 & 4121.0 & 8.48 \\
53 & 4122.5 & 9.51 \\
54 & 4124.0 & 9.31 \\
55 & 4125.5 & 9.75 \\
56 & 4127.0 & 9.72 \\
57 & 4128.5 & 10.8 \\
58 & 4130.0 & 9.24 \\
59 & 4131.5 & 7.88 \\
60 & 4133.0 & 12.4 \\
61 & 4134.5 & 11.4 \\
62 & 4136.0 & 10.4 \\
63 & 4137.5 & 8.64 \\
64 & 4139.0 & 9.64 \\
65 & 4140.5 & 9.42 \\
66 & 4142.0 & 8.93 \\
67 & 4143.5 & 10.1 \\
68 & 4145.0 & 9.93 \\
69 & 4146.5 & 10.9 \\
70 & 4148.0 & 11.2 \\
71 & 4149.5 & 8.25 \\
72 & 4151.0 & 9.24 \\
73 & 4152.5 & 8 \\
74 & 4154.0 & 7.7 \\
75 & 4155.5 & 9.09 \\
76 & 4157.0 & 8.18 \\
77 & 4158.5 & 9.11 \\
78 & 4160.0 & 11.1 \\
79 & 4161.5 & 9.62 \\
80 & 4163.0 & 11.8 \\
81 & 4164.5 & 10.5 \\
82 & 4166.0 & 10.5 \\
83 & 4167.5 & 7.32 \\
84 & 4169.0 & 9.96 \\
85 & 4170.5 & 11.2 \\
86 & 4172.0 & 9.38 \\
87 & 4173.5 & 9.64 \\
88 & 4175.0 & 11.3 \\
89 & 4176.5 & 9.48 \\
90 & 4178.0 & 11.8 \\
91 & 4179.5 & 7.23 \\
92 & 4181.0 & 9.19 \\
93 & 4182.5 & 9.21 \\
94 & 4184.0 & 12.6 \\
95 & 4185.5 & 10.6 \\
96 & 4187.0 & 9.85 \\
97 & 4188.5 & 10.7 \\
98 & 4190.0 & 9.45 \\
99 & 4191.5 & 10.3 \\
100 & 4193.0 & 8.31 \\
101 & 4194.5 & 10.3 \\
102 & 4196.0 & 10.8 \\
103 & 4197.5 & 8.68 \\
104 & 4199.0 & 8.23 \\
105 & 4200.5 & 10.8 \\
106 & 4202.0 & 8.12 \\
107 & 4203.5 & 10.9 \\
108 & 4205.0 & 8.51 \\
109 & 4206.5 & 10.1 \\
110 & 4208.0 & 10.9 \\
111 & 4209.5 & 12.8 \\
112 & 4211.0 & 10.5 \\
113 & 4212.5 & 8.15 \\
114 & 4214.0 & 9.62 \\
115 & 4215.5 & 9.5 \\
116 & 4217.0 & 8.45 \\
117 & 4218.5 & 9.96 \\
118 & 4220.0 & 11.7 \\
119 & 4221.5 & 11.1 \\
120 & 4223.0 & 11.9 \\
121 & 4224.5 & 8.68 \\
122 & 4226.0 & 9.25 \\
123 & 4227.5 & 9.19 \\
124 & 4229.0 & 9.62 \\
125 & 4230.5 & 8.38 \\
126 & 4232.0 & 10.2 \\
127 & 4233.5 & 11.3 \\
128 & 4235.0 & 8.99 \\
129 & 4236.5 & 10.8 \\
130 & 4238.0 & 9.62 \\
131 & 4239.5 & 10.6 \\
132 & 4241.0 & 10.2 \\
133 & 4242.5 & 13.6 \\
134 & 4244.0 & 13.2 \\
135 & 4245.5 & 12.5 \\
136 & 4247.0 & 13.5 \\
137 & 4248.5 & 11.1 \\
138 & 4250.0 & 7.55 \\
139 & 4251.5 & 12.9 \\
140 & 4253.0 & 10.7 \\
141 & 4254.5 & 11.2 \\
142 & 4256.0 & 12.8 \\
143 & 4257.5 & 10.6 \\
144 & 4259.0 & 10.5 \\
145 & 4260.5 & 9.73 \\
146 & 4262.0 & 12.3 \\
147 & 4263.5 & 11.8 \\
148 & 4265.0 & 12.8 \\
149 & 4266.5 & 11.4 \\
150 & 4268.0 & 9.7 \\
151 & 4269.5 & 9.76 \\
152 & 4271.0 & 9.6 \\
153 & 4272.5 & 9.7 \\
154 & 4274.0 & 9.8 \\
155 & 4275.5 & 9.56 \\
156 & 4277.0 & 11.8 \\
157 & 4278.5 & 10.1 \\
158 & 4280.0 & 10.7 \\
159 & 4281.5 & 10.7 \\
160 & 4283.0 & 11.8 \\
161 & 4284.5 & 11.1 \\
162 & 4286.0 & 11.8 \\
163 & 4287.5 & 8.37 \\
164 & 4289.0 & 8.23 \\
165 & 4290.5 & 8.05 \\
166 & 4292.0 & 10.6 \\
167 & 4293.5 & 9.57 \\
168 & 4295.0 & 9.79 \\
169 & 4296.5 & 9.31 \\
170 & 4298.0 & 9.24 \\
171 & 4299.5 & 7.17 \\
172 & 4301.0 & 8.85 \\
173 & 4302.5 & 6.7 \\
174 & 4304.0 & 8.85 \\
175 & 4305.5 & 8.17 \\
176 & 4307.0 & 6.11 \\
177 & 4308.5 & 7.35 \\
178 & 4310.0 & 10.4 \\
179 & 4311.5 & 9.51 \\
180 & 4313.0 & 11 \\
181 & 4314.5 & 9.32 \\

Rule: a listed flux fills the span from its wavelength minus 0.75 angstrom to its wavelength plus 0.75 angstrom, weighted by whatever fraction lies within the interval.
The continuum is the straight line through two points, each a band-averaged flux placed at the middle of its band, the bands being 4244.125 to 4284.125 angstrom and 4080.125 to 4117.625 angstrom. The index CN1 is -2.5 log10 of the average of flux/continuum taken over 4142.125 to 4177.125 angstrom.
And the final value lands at 0.08 mag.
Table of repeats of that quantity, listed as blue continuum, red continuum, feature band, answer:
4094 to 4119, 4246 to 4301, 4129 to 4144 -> 0.005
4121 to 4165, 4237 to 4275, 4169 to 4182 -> 0.021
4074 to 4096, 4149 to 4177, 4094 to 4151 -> 0.014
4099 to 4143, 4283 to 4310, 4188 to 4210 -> -0.054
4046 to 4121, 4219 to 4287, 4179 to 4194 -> 0.061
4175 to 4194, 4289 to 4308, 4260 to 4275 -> -0.195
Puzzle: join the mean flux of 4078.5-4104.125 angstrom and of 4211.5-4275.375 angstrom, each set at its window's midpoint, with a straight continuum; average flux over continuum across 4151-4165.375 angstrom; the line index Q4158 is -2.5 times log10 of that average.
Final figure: 0.10 mag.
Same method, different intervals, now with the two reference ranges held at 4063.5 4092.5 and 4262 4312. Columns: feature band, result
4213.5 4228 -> -0.02 mag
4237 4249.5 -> -0.20 mag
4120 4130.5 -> 0.03 mag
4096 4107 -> 0.09 mag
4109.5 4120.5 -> -0.02 mag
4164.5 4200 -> -0.01 mag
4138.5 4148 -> -0.01 mag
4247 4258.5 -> -0.15 mag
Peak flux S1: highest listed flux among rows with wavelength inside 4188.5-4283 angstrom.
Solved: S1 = 13.6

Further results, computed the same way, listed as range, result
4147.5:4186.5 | 12.6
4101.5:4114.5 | 12.9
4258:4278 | 12.8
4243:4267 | 13.5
